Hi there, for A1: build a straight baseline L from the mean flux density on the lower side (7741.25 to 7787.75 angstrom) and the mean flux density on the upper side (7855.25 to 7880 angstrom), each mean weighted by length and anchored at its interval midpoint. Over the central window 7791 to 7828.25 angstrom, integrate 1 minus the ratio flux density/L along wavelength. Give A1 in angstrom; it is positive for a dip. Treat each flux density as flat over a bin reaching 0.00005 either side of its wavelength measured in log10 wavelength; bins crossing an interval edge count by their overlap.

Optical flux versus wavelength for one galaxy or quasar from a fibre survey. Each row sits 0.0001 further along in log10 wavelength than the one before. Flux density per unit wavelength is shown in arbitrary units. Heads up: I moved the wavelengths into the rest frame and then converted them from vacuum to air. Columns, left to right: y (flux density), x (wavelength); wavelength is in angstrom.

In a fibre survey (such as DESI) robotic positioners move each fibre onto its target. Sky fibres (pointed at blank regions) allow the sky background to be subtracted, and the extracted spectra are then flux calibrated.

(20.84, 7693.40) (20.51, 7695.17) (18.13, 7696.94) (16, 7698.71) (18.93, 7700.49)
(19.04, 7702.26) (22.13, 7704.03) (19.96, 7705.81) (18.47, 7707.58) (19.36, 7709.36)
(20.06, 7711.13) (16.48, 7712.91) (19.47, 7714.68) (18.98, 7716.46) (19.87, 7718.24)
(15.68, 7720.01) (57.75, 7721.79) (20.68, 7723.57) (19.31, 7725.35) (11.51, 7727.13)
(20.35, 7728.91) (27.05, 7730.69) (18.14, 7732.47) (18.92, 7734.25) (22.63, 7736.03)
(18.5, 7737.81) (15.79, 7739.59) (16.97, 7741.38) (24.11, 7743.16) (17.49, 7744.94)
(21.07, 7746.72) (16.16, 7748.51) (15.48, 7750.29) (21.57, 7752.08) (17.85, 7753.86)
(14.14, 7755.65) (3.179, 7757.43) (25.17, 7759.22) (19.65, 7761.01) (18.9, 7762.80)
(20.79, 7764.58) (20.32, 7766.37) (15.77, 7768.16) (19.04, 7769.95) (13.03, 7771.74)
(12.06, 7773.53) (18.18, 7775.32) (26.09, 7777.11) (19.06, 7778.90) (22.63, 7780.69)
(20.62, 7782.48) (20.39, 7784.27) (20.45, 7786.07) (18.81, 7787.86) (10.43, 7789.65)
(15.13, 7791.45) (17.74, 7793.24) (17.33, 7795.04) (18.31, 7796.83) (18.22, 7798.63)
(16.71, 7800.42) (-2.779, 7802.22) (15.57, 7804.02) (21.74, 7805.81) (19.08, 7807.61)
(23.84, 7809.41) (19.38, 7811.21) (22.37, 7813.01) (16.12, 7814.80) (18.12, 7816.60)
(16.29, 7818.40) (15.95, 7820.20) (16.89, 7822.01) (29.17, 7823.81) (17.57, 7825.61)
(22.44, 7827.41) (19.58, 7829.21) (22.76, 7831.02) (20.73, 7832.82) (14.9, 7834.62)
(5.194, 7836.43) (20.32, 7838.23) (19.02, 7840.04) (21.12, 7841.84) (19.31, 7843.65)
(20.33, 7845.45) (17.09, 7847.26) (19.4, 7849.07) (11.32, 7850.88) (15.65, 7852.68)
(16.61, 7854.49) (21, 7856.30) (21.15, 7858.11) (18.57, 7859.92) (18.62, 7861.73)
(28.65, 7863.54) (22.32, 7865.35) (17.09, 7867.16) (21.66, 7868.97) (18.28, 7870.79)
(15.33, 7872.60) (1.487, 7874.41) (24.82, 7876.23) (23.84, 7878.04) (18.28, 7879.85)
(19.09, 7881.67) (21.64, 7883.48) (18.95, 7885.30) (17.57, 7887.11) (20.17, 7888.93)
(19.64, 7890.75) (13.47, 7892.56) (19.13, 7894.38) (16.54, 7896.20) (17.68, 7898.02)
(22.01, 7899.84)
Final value 2.0 angstrom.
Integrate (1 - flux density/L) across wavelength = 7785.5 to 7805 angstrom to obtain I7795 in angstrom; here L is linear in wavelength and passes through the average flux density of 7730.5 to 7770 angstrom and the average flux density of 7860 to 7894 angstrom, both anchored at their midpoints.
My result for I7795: 3.78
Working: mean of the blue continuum 18.5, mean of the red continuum 18.9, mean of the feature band 15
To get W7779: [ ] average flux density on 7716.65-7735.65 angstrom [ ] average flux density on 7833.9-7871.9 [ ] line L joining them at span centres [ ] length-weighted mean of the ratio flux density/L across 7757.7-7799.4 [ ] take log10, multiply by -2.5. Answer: 0.14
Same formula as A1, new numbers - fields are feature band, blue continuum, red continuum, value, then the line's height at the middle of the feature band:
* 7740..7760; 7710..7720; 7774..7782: 2.47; 20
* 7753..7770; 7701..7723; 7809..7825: 2.89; 21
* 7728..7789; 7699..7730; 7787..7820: 0.29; 18.9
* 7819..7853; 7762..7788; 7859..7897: 0.99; 18.9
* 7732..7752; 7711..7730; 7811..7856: 2.33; 21.3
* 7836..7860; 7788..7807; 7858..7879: 0.35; 18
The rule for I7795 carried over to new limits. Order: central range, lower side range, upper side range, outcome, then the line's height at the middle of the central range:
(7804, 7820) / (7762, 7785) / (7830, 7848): -0.7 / 18.5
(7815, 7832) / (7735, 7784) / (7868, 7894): -1.3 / 18.3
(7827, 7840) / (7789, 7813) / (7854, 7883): -0.1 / 17.8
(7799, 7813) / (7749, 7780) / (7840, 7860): 1.0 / 18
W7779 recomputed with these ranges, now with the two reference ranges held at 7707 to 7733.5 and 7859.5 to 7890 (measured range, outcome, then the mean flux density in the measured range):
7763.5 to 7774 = 0.22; 17.1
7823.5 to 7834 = -0.08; 21.5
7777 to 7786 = -0.03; 21.3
